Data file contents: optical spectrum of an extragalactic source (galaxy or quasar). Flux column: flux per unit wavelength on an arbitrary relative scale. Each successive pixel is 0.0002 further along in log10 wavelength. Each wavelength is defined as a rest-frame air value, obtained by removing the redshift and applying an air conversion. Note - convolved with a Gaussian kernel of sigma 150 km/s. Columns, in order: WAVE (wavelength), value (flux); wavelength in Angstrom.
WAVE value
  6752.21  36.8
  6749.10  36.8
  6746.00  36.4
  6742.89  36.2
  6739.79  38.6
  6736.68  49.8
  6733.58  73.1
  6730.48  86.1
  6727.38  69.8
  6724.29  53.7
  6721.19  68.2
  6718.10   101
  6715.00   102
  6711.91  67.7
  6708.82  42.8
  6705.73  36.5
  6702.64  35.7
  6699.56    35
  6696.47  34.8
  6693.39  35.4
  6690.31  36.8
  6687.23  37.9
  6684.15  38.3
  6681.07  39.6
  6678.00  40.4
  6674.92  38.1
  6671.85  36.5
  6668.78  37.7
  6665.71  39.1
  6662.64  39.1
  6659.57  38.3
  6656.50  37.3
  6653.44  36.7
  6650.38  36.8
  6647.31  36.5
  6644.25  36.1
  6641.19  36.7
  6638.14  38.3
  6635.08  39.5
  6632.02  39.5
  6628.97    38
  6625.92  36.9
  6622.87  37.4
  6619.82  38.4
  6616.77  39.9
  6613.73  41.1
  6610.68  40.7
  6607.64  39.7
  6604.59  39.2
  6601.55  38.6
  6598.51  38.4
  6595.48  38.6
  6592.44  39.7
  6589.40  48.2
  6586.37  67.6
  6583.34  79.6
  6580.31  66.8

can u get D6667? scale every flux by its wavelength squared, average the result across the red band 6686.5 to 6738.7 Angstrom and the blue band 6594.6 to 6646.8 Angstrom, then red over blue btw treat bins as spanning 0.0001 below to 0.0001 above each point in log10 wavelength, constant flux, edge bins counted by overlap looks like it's 1.5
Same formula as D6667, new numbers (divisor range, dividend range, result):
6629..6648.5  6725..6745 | 1.58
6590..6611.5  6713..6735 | 2.07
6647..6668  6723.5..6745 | 1.57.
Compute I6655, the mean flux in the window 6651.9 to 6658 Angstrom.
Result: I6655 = 37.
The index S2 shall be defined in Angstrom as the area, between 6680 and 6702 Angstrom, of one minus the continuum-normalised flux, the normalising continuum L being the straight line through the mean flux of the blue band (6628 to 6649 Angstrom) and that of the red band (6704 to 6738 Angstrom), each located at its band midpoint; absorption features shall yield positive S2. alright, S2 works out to 7.8 Angstrom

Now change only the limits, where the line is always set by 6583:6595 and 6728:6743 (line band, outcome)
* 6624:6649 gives 8.31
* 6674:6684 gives 3.20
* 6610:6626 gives 4.78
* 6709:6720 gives -4.62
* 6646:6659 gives 4.57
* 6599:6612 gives 3.76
